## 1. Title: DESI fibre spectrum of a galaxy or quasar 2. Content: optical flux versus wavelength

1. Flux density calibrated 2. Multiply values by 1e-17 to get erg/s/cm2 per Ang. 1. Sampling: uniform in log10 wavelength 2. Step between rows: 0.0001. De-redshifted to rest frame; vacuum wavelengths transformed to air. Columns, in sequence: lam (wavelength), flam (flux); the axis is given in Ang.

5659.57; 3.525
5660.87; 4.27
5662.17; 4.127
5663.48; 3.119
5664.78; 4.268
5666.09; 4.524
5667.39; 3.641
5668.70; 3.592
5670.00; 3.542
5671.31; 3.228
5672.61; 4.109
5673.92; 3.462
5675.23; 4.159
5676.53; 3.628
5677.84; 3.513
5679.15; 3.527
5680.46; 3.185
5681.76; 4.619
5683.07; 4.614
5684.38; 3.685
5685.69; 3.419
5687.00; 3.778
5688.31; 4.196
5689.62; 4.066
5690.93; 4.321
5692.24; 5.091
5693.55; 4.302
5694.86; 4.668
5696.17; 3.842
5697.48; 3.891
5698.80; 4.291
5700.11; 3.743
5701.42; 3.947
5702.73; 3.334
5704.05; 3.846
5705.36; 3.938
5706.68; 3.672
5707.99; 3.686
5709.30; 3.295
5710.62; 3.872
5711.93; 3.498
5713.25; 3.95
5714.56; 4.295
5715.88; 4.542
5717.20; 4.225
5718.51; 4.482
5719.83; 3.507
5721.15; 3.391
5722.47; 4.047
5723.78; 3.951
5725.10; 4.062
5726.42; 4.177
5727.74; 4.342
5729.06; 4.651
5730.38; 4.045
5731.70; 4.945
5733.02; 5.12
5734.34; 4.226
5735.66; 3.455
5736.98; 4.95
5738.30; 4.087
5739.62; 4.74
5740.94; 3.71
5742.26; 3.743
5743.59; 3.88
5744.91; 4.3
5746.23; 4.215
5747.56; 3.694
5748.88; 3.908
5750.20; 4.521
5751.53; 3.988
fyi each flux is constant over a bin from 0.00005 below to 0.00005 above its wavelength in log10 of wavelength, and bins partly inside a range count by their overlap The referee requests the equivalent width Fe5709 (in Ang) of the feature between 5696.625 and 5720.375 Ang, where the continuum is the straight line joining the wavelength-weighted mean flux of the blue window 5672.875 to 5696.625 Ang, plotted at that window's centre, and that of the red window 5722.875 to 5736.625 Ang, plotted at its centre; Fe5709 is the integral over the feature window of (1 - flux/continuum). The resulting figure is 1.6 Ang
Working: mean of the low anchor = 4.01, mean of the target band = 3.89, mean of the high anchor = 4.31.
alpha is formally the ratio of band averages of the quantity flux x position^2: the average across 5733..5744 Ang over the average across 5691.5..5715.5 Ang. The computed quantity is 1.06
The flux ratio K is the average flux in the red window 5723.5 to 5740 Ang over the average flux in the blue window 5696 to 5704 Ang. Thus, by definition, 1.14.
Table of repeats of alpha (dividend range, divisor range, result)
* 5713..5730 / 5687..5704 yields 1.01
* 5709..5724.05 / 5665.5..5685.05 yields 1.05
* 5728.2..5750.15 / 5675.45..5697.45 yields 1.07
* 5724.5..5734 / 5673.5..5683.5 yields 1.19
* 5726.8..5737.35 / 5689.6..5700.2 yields 1.05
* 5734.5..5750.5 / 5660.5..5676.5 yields 1.10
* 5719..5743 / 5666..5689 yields 1.12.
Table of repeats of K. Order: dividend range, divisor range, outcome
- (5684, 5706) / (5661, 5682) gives 1.07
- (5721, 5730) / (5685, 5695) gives 0.98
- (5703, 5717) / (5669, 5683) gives 1.03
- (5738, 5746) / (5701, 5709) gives 1.10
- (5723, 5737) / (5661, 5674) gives 1.14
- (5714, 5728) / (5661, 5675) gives 1.08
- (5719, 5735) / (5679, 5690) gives 1.08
